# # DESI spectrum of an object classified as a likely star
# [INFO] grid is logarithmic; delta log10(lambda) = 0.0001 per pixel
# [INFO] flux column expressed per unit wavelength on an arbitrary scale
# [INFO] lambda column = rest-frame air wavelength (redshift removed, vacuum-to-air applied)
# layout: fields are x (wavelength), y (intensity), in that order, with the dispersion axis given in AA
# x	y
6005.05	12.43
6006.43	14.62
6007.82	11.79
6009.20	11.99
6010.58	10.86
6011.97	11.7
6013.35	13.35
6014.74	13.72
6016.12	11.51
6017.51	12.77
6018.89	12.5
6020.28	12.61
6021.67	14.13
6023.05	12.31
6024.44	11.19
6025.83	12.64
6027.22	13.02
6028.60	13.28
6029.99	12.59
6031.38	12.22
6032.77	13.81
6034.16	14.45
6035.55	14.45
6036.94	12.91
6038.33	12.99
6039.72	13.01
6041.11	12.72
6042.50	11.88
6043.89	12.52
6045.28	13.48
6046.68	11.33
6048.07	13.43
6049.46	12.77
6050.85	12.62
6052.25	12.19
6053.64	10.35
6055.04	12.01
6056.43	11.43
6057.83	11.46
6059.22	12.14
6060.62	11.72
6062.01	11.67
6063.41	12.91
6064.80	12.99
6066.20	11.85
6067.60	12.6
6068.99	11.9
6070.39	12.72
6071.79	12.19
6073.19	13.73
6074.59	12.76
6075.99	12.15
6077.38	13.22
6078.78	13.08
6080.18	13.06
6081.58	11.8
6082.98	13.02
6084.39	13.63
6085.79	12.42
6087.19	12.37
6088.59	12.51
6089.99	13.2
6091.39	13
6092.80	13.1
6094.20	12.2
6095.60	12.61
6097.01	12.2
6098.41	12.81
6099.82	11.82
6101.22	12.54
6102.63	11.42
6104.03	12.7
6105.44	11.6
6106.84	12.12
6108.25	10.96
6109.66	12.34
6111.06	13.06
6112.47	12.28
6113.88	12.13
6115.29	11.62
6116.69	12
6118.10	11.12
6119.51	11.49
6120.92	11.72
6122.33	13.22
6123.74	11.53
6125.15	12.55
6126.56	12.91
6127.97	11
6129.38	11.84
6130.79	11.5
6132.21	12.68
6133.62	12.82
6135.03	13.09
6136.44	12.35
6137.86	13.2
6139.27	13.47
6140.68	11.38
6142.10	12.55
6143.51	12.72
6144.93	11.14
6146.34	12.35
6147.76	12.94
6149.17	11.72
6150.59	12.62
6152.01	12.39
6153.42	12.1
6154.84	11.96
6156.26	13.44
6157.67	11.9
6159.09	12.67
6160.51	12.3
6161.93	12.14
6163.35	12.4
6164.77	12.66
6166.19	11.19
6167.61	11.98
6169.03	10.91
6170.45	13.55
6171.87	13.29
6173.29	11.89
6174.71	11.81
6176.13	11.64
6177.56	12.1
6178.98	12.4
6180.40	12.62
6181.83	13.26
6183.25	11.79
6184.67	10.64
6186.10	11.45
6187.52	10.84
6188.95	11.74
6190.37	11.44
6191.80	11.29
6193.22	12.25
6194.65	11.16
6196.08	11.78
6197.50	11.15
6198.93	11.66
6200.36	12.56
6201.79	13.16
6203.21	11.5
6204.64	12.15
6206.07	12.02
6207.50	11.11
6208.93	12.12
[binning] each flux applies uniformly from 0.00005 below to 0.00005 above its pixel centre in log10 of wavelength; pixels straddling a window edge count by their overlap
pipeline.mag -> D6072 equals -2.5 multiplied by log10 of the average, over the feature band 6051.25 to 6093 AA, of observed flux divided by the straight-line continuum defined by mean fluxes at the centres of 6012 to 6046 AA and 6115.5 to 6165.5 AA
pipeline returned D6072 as 0.019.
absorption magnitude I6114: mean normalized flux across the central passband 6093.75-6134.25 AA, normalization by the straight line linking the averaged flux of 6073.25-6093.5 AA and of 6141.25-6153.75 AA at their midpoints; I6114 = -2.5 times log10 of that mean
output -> 0.042 mag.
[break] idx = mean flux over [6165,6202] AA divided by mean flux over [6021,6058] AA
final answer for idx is 0.9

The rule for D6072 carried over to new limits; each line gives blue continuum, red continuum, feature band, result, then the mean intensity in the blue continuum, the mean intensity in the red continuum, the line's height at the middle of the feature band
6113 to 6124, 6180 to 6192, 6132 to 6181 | -0.05 mag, 11.9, 11.7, 11.8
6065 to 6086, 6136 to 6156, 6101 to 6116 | 0.04 mag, 12.7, 12.4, 12.5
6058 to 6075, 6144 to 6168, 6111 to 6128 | 0.02 mag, 12.4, 12.2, 12.3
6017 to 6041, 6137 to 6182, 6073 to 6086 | -0.01 mag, 13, 12.3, 12.7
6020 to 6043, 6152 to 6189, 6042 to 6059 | 0.06 mag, 13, 12.1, 12.9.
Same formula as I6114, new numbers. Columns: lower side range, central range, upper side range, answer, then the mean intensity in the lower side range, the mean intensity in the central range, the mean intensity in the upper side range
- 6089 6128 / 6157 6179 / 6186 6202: -0.03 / 12.2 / 12.2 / 11.7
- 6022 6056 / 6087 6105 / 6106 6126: -0.03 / 12.7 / 12.5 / 12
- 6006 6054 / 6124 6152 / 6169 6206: -0.01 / 12.7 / 12.3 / 11.9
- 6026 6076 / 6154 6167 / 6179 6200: -0.04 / 12.6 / 12.3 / 11.7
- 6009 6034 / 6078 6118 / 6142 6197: -0.01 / 12.6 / 12.4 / 12.1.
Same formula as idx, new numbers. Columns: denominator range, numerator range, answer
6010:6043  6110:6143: 0.96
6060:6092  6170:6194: 0.95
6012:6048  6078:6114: 0.97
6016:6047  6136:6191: 0.95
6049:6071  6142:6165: 1.02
